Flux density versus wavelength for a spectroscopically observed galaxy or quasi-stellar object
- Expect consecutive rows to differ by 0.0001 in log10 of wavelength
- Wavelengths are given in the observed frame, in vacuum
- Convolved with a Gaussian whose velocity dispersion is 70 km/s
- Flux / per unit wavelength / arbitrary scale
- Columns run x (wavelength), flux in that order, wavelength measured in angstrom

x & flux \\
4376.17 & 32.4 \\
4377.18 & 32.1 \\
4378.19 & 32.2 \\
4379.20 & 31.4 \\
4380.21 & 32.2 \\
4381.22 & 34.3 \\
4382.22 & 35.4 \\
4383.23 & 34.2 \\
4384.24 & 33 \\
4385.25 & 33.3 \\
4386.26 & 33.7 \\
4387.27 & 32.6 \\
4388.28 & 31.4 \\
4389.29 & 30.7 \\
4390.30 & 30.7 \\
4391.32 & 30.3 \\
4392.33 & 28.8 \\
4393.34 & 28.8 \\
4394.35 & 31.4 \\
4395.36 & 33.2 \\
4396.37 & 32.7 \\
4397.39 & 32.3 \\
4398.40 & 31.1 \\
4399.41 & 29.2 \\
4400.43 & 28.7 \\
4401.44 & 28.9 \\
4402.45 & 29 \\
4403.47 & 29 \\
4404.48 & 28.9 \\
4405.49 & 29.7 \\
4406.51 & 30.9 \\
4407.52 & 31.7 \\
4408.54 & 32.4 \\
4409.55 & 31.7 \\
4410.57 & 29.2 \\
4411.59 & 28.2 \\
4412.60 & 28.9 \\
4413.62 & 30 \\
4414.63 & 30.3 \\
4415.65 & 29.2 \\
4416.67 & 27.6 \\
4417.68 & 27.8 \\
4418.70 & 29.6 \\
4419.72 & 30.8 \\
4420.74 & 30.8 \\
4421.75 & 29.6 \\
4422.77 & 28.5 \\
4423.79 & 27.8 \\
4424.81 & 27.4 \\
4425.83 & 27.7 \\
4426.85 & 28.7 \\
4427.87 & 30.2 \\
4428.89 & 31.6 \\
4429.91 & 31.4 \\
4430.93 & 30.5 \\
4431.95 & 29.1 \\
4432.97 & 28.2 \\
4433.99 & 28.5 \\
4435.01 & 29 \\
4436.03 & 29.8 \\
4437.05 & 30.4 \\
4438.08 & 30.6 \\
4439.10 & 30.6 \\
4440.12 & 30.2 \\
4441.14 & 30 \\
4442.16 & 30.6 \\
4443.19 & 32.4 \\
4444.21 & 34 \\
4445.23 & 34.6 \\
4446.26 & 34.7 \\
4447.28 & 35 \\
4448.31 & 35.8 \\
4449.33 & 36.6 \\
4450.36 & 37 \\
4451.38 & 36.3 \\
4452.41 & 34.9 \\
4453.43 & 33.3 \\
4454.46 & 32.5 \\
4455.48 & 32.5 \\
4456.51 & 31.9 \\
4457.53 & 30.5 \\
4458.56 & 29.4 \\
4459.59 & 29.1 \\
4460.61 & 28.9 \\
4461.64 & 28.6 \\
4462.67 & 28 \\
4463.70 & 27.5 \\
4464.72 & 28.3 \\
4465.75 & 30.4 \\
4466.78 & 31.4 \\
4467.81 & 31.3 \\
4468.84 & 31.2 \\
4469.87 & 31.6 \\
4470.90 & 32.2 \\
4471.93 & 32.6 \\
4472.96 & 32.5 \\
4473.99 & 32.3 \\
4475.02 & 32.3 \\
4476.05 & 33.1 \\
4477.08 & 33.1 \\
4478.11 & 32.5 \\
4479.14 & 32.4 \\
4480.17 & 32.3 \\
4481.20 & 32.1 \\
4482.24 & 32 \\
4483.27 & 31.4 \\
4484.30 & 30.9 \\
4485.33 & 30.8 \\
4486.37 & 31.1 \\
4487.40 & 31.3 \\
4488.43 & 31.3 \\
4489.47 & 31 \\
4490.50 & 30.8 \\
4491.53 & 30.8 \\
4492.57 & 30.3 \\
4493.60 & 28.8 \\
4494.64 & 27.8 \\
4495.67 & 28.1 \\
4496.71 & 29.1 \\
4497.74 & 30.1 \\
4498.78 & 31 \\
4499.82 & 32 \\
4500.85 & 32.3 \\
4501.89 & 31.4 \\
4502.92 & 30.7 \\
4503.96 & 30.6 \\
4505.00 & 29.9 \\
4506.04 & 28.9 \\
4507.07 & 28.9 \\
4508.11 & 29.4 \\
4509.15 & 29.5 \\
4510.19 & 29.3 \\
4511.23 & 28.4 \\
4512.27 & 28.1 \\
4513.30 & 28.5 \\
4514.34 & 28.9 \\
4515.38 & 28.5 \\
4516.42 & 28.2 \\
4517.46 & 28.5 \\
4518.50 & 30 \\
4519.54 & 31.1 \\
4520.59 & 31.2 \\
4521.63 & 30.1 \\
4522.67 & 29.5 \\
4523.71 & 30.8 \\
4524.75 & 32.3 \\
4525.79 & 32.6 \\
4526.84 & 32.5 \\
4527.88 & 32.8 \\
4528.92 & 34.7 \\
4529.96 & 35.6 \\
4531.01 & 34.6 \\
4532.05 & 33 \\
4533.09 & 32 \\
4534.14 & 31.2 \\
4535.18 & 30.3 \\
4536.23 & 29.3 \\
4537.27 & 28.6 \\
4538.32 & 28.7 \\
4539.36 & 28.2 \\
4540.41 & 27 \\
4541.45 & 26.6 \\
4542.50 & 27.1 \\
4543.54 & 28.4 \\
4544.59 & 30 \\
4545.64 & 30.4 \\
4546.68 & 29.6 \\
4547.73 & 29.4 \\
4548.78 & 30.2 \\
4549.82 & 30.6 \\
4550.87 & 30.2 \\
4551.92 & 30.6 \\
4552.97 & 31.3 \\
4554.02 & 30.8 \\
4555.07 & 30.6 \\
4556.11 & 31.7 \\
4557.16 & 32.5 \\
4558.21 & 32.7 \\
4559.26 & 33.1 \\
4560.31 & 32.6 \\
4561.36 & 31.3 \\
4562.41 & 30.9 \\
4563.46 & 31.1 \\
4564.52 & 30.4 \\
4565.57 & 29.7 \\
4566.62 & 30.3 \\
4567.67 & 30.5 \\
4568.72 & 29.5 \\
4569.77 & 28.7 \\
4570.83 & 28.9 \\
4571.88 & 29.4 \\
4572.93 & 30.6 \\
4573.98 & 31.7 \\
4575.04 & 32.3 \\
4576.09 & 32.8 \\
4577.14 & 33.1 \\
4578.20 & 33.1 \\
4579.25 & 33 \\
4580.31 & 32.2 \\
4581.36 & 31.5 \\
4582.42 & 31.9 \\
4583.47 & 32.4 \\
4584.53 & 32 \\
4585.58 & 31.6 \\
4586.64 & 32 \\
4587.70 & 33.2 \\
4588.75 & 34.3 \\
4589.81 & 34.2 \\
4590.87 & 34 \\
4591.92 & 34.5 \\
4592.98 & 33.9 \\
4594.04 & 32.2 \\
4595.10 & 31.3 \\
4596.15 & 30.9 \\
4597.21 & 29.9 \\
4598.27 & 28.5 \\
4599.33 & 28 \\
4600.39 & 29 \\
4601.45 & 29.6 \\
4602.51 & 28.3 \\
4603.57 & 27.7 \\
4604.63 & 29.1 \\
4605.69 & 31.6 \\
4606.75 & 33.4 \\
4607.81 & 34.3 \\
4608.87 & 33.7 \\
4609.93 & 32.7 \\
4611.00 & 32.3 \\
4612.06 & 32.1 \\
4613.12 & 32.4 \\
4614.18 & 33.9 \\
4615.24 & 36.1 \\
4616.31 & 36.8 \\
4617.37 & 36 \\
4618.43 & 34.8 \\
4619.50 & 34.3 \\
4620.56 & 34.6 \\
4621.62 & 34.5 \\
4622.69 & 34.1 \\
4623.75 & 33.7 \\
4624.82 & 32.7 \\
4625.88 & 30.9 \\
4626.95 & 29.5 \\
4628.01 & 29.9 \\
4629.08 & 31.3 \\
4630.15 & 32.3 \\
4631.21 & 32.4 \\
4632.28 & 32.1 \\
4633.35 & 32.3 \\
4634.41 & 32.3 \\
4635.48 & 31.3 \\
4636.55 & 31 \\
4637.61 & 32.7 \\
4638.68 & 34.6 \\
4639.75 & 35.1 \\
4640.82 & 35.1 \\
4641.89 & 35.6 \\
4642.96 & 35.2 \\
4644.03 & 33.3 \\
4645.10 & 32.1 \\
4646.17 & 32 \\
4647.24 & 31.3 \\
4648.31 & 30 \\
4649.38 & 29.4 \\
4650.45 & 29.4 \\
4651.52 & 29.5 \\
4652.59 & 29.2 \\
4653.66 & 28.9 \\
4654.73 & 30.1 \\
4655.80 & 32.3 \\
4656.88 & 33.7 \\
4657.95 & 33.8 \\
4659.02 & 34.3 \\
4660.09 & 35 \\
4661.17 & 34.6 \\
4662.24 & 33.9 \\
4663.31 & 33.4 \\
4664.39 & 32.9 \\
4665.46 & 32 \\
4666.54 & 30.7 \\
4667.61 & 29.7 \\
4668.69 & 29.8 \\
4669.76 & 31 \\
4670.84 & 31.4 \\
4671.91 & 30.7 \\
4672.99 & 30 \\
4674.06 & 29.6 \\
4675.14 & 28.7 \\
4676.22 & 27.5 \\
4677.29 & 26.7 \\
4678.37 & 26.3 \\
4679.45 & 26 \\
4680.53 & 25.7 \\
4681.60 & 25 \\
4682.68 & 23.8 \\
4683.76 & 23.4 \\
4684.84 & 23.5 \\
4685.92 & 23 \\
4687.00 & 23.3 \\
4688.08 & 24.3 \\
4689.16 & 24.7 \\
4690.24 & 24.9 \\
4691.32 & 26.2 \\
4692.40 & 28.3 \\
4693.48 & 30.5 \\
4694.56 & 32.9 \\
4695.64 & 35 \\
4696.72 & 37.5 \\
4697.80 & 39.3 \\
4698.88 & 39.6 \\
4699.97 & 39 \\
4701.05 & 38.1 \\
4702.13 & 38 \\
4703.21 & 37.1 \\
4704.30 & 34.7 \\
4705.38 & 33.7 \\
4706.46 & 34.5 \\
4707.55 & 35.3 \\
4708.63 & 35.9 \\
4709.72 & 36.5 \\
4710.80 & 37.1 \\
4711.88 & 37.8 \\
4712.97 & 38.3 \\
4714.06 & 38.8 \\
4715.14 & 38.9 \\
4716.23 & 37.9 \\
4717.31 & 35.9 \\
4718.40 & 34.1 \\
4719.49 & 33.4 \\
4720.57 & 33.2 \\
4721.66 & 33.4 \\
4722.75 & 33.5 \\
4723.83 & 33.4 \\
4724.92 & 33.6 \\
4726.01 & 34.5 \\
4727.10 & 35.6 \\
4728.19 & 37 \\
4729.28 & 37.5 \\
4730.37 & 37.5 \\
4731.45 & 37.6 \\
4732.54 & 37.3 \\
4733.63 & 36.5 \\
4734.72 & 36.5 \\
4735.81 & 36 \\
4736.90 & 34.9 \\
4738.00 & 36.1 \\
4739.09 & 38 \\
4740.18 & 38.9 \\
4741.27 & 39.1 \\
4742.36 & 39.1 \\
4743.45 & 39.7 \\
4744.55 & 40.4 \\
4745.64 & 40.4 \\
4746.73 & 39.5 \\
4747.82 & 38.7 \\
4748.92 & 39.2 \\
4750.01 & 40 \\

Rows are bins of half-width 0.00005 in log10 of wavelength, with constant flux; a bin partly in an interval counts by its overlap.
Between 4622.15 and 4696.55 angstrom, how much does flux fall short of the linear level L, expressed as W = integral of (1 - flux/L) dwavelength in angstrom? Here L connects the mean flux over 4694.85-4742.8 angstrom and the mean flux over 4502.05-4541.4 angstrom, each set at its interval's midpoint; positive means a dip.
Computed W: 8.9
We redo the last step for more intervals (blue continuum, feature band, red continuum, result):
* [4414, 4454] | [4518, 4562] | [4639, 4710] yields 0.4 angstrom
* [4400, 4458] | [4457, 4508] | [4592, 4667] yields 0.8 angstrom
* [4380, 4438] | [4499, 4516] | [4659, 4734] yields 0.8 angstrom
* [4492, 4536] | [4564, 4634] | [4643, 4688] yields -4.5 angstrom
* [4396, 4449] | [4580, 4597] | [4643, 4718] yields -0.7 angstrom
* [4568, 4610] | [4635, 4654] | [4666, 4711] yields -0.6 angstrom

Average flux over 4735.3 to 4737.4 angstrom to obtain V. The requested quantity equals 35.5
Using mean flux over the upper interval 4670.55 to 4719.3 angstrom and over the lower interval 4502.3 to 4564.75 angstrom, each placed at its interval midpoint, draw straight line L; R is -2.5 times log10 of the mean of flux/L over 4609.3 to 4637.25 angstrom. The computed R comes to -0.060 mag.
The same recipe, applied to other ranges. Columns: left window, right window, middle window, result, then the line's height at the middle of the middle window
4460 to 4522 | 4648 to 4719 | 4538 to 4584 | 0.009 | 30.9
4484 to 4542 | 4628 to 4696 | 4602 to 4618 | -0.085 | 30.3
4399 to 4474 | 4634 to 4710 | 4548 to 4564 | -0.011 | 31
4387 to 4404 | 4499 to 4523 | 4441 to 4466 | -0.071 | 30.1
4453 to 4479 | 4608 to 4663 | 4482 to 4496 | 0.030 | 31.3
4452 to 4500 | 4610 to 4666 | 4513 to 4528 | 0.041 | 31.5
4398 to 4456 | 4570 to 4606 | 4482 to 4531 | 0.021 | 31.1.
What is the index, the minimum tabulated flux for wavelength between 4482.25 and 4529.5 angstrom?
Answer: 27.8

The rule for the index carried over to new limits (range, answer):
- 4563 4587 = 28.7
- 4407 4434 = 27.4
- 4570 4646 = 27.7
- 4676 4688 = 23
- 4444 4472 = 27.5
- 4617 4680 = 26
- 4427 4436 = 28.2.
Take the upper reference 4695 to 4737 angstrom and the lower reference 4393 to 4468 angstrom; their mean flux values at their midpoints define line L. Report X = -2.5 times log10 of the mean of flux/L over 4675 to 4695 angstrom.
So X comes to 0.346 mag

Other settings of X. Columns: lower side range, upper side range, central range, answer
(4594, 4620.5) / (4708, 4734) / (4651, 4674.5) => 0.08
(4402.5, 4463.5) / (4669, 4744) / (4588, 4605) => 0.04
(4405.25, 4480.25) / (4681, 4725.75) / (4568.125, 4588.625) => 0.01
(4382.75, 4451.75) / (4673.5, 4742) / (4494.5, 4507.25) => 0.05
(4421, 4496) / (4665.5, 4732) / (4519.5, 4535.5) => -0.02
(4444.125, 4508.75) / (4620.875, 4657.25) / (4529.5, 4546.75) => 0.06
